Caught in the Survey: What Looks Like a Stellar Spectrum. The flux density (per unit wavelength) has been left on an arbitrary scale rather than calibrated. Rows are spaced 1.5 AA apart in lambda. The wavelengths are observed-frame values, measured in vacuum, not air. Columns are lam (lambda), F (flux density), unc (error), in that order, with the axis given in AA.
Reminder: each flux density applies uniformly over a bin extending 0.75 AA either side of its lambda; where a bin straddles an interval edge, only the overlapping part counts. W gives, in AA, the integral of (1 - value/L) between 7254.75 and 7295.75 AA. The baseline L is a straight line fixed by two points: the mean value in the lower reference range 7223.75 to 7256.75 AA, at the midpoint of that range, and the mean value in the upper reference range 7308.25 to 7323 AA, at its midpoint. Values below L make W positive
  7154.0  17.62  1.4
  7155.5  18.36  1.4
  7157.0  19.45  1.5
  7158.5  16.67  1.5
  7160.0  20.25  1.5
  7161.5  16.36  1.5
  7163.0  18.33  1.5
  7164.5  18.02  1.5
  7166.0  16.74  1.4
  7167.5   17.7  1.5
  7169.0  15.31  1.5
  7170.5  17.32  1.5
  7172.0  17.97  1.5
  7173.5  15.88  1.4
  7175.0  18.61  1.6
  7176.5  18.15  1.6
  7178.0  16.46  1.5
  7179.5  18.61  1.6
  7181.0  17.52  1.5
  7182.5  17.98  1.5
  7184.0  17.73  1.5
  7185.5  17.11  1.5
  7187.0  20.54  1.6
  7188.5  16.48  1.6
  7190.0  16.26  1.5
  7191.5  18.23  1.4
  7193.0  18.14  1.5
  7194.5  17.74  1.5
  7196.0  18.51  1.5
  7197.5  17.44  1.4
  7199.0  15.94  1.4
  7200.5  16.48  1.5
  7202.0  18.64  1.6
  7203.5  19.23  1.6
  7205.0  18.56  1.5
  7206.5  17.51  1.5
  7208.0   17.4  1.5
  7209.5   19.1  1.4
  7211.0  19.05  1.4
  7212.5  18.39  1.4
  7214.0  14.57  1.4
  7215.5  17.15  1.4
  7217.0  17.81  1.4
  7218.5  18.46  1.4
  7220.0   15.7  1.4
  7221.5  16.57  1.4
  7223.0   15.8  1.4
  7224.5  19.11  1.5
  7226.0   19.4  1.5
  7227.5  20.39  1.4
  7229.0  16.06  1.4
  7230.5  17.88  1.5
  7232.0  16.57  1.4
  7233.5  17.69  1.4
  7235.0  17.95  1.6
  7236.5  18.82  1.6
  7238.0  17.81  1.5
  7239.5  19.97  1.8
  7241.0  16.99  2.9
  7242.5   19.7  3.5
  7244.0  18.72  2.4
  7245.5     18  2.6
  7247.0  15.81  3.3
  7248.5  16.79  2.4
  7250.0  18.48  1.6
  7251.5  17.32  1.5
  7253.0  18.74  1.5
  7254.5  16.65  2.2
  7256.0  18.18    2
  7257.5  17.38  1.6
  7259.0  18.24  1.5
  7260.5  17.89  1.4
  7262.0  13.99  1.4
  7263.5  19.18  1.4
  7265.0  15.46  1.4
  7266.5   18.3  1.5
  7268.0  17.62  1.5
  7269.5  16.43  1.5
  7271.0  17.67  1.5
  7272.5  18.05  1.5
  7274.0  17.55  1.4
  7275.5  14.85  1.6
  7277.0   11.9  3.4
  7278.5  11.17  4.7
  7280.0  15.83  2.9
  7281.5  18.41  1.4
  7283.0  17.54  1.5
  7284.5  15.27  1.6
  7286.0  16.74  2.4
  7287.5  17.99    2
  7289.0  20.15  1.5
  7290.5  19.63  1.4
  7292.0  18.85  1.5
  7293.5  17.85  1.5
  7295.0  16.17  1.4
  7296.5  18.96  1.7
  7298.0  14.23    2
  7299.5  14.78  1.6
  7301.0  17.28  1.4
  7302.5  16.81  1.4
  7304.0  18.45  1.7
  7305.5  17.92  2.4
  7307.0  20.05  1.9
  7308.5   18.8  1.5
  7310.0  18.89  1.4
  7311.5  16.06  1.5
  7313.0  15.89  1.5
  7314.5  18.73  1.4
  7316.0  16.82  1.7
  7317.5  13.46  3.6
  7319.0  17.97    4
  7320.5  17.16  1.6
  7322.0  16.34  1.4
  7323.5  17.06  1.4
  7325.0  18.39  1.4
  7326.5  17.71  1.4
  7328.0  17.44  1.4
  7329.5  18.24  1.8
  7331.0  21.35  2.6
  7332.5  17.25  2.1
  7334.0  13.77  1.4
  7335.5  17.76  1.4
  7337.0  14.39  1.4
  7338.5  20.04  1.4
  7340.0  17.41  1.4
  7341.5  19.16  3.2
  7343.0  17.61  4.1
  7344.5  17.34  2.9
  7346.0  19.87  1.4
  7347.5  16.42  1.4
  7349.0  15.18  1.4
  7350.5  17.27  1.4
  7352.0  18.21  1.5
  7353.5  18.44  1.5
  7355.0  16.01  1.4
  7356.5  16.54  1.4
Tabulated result 1.32 AA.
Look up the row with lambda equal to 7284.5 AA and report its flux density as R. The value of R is 15.27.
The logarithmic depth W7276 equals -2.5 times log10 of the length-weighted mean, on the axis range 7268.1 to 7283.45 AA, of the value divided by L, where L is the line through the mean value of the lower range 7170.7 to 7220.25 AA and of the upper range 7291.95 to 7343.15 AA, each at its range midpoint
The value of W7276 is 0.10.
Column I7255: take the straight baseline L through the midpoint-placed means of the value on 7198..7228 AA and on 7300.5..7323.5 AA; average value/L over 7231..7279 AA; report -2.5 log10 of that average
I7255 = 0.023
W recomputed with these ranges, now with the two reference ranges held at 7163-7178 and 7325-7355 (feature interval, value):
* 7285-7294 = -0.5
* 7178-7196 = -0.5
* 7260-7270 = 0.3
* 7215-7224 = 0.2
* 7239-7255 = -0.4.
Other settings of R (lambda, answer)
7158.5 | 16.67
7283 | 17.54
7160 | 20.25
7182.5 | 17.98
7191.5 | 18.23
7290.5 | 19.63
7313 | 15.89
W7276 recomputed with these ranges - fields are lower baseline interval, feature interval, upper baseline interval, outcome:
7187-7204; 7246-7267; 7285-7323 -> 0.01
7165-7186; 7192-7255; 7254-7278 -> -0.05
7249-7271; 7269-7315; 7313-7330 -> 0.01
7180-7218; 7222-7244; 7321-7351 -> -0.03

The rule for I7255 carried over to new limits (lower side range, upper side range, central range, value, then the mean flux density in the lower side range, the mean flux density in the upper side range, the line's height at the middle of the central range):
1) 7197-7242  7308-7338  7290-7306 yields 0.001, 17.8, 17.2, 17.3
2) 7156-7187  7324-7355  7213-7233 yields 0.019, 17.7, 17.6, 17.7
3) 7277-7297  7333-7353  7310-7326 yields 0.018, 17.1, 17.3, 17.2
